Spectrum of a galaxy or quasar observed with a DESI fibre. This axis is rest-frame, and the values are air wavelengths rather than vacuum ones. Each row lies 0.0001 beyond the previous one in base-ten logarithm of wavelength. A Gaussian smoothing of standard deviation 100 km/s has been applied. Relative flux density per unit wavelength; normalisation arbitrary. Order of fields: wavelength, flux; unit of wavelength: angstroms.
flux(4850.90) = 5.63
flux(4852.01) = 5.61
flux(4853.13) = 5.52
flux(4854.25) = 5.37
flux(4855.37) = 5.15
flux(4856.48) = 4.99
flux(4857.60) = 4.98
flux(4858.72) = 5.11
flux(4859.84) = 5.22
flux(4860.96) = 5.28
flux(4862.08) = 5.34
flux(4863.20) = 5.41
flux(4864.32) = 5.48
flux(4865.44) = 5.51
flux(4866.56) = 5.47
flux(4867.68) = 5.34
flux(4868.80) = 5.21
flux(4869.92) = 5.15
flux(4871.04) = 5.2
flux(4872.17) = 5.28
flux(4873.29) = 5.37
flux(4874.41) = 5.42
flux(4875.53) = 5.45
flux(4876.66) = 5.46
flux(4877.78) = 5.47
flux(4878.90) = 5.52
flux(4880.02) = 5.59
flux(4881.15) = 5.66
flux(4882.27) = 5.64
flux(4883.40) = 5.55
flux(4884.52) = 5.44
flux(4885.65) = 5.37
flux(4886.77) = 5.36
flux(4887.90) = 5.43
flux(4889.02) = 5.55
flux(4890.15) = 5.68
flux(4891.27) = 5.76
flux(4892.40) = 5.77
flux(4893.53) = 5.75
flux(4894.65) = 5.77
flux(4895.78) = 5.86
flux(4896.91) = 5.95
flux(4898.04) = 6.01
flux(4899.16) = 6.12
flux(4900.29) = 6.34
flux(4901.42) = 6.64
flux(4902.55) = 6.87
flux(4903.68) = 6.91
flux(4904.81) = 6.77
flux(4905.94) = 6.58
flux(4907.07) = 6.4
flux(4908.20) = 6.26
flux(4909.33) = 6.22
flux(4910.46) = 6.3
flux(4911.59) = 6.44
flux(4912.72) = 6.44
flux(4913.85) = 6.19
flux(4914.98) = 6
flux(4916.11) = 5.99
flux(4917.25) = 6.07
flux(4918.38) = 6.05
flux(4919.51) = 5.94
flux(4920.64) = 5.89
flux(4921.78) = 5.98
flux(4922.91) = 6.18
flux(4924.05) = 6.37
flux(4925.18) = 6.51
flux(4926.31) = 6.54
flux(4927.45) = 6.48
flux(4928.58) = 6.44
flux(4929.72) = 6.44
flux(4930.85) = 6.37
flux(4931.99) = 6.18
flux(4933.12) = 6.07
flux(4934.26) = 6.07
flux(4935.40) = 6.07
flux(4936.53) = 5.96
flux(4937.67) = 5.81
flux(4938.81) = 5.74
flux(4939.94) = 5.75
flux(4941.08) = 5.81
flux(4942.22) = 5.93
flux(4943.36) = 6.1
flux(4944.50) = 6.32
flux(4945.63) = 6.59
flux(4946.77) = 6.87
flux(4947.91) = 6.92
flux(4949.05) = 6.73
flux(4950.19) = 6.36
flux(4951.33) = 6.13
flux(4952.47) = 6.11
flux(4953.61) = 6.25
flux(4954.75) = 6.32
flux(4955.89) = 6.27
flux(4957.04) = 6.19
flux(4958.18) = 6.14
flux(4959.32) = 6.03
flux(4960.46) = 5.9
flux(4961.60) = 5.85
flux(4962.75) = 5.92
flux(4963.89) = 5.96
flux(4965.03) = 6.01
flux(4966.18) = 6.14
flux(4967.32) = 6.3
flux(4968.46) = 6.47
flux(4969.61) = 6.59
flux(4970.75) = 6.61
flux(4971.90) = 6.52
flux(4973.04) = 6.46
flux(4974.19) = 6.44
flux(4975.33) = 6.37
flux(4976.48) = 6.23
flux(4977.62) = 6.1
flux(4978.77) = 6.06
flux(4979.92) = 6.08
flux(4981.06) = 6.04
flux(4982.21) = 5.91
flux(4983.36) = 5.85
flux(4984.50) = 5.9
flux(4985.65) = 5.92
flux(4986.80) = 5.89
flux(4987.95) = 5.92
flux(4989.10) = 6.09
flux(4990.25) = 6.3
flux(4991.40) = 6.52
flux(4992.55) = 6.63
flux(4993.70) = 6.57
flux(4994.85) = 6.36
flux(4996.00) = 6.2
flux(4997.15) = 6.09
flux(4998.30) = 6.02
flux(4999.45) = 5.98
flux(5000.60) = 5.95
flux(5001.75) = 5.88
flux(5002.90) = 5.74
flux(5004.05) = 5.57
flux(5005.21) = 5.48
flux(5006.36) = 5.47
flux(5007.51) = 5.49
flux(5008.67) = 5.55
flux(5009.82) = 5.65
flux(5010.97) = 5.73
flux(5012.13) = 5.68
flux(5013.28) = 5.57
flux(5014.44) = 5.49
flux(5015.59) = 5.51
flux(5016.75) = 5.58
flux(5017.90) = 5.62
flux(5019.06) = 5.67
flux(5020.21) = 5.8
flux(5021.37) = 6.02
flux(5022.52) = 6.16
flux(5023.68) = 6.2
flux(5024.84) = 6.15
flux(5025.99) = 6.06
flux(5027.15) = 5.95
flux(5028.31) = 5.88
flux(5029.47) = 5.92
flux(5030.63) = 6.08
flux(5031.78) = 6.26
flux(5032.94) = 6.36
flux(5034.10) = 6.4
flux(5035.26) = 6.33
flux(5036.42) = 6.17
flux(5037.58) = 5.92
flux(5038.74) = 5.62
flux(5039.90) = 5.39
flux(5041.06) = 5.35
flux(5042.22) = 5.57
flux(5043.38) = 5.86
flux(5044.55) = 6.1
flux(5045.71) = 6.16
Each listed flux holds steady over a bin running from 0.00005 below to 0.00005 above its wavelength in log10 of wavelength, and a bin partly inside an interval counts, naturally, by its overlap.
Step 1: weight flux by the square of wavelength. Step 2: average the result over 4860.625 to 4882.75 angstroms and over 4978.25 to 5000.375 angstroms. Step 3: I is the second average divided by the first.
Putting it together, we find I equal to 1.19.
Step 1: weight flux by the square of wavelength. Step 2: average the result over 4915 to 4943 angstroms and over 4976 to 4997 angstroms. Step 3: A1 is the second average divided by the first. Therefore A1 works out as 1.03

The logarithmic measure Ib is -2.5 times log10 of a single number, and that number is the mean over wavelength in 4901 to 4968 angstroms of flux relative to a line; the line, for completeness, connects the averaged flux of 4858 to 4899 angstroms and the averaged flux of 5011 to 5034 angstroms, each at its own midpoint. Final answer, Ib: -0.11 mag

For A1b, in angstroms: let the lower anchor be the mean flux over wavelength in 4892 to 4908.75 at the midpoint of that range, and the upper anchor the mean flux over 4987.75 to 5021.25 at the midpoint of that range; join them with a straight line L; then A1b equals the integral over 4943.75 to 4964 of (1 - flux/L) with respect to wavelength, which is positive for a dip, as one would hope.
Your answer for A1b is -0.7 angstroms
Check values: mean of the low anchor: 6.27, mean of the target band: 6.28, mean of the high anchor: 5.87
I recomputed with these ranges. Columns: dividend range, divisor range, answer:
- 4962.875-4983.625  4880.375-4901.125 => 1.12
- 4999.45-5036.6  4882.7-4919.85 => 1.01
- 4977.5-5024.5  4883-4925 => 1.01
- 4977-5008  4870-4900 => 1.12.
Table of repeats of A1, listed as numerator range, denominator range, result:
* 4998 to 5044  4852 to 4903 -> 1.11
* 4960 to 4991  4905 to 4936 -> 1.01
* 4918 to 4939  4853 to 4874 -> 1.20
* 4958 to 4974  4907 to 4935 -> 1.02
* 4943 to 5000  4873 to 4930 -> 1.07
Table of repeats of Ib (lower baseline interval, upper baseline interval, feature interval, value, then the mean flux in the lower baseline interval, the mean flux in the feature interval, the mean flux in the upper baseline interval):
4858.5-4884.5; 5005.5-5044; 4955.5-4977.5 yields -0.102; 5.4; 6.23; 5.83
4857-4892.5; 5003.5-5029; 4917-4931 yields -0.134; 5.42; 6.25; 5.74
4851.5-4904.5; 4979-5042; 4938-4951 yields -0.093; 5.59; 6.27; 5.92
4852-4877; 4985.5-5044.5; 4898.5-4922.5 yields -0.150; 5.31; 6.3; 5.91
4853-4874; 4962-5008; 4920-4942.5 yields -0.072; 5.28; 6.13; 6.1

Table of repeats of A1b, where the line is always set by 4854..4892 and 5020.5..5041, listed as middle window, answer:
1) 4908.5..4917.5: -1.1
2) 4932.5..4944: -0.6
